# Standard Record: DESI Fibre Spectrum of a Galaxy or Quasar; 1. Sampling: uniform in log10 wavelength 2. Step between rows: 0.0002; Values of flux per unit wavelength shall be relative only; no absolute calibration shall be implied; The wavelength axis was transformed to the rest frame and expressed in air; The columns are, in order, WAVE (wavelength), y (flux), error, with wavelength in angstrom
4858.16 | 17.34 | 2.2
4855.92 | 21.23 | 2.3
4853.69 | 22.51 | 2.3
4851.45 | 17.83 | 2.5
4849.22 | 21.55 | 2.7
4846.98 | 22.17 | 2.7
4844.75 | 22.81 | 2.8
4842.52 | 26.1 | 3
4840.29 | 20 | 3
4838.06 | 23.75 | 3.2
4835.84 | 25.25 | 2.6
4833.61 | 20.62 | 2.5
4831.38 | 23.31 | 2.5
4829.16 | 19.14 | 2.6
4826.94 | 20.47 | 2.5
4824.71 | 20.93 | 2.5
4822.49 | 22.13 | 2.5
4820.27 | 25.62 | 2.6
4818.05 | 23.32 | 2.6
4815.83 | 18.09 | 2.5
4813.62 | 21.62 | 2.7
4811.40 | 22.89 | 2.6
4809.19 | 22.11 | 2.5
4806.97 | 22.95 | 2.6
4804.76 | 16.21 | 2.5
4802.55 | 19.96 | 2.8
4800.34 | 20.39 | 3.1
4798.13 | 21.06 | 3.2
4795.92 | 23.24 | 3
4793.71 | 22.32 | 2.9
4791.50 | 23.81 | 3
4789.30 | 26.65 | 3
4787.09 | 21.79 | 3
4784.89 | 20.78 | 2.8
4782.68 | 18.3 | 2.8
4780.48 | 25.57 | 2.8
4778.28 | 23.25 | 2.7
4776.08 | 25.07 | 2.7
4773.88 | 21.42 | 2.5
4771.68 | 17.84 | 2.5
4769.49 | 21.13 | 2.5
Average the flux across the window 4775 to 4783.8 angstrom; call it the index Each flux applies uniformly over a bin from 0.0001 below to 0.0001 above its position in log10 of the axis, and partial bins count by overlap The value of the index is 23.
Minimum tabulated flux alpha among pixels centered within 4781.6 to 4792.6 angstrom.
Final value 18.3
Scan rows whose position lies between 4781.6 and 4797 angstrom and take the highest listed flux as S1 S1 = 26.65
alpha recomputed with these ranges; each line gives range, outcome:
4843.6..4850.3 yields 21.55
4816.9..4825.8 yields 20.93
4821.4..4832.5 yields 19.14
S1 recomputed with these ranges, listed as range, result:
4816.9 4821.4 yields 25.62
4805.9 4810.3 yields 22.95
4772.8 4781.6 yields 25.57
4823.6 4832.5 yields 23.31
